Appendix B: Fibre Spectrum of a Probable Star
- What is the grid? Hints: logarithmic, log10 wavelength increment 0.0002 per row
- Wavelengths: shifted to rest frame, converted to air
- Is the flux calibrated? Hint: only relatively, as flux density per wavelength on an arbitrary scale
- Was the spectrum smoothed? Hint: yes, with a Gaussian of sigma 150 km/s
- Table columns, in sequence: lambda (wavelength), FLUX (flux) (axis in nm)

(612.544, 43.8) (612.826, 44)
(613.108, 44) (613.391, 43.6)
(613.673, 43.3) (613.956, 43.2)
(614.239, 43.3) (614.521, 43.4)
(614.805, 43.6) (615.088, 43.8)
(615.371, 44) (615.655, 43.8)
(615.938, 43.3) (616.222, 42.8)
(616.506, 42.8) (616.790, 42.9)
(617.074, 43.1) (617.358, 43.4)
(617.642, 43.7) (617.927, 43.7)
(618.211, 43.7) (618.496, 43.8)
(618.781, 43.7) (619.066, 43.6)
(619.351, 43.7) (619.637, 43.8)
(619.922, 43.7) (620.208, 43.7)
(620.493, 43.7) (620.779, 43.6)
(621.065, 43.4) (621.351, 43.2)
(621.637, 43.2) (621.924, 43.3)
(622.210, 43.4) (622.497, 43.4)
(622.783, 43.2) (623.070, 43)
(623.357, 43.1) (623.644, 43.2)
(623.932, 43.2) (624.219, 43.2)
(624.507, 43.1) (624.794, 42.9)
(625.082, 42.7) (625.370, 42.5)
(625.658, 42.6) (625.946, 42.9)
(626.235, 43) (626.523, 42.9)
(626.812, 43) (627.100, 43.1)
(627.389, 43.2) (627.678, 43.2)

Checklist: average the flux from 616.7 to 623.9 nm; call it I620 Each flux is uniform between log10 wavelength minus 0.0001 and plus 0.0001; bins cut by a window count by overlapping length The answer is 43.4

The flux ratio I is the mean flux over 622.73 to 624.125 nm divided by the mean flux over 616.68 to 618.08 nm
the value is 0.99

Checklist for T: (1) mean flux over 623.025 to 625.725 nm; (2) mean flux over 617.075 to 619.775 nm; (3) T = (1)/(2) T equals 1.0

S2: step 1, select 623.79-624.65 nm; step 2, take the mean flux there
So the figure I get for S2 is 43.2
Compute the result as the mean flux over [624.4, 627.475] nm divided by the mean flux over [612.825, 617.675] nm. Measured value 1.0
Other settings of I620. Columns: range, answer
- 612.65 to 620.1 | 43.5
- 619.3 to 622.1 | 43.5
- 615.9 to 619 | 43.4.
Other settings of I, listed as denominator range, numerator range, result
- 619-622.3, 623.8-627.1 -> 0.99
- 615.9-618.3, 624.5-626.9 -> 0.99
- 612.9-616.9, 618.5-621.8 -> 1.00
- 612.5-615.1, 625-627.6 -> 0.98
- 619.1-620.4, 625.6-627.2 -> 0.98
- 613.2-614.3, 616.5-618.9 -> 1.00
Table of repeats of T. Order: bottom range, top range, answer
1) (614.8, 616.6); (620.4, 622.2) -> 1.00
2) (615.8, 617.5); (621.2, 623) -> 1.01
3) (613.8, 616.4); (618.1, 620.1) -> 1.01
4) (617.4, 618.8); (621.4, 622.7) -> 0.99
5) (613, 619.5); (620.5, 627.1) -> 0.99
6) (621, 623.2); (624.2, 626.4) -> 0.99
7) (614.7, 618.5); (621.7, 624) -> 0.99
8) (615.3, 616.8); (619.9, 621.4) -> 1.01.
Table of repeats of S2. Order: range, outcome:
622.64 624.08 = 43.1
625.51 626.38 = 42.8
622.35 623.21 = 43.2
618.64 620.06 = 43.7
